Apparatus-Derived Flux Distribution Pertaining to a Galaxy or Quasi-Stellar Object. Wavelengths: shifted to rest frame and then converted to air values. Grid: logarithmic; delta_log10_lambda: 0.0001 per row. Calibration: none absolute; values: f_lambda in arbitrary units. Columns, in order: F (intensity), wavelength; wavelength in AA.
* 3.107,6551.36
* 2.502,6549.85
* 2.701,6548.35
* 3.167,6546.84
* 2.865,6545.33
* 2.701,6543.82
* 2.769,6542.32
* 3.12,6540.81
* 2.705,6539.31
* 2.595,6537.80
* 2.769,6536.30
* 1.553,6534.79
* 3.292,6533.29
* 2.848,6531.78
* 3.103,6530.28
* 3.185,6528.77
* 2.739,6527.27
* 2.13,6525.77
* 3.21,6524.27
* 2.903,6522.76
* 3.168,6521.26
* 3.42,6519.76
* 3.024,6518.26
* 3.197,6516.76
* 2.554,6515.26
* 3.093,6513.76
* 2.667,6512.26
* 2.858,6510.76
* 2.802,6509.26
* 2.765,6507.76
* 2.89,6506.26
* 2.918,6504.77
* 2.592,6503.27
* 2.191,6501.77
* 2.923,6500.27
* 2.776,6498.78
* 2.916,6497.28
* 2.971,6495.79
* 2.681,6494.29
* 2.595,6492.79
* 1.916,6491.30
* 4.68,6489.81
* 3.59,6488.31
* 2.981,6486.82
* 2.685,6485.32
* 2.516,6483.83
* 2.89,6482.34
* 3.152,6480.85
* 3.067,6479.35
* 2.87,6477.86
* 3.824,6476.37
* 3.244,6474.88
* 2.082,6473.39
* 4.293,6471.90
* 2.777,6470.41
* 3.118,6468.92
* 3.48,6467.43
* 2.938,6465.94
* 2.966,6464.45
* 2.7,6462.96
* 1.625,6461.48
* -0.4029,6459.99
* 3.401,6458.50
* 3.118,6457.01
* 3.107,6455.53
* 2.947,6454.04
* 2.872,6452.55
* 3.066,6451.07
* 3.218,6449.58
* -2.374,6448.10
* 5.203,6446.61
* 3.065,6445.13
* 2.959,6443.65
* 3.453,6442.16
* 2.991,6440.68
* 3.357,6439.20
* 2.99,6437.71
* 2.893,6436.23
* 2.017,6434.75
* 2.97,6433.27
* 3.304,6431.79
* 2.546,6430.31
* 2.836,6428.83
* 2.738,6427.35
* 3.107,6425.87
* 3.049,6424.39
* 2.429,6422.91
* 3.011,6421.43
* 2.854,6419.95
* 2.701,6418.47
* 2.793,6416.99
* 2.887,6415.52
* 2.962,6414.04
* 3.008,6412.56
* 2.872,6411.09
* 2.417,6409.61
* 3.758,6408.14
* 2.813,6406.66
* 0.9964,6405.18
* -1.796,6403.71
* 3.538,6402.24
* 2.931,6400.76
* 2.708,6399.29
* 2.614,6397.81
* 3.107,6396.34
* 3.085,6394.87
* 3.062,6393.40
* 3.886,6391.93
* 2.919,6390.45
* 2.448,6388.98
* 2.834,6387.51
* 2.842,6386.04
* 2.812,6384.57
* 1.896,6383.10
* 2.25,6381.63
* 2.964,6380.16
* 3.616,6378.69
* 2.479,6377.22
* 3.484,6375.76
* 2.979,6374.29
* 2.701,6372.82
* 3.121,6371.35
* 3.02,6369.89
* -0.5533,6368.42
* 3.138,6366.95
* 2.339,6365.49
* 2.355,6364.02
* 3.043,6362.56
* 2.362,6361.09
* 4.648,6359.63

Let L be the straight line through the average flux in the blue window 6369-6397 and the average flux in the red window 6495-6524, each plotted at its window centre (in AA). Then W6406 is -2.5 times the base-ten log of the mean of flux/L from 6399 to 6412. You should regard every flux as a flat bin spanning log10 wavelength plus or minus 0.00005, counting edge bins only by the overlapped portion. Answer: 0.28 mag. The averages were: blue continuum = 2.9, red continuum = 2.88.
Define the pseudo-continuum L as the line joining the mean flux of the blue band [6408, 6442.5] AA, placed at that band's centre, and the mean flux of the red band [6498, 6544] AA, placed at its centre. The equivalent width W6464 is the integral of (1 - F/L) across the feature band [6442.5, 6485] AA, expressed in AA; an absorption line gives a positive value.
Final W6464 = 1.2 AA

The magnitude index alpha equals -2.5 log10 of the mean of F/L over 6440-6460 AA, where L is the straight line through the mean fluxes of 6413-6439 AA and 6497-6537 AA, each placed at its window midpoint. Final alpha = 0.04 mag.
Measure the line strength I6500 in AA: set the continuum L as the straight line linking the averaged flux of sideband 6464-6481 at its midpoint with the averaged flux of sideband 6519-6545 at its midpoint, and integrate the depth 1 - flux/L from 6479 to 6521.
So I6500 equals 1.4 AA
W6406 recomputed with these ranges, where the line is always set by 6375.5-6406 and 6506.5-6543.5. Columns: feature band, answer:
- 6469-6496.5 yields -0.10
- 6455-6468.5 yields 0.07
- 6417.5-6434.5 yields -0.07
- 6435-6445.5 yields -0.14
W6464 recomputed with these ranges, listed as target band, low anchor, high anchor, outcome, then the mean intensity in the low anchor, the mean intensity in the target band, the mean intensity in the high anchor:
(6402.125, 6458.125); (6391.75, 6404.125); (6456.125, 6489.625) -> 0.9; 2.63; 2.7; 2.89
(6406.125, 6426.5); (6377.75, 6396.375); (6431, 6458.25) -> -0.2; 2.89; 2.9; 2.85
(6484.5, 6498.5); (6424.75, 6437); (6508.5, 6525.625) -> -0.4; 2.81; 2.99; 2.96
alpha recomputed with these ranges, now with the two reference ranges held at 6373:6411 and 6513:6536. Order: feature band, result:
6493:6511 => 0.03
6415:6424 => -0.03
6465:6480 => -0.13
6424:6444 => -0.08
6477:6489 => -0.06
